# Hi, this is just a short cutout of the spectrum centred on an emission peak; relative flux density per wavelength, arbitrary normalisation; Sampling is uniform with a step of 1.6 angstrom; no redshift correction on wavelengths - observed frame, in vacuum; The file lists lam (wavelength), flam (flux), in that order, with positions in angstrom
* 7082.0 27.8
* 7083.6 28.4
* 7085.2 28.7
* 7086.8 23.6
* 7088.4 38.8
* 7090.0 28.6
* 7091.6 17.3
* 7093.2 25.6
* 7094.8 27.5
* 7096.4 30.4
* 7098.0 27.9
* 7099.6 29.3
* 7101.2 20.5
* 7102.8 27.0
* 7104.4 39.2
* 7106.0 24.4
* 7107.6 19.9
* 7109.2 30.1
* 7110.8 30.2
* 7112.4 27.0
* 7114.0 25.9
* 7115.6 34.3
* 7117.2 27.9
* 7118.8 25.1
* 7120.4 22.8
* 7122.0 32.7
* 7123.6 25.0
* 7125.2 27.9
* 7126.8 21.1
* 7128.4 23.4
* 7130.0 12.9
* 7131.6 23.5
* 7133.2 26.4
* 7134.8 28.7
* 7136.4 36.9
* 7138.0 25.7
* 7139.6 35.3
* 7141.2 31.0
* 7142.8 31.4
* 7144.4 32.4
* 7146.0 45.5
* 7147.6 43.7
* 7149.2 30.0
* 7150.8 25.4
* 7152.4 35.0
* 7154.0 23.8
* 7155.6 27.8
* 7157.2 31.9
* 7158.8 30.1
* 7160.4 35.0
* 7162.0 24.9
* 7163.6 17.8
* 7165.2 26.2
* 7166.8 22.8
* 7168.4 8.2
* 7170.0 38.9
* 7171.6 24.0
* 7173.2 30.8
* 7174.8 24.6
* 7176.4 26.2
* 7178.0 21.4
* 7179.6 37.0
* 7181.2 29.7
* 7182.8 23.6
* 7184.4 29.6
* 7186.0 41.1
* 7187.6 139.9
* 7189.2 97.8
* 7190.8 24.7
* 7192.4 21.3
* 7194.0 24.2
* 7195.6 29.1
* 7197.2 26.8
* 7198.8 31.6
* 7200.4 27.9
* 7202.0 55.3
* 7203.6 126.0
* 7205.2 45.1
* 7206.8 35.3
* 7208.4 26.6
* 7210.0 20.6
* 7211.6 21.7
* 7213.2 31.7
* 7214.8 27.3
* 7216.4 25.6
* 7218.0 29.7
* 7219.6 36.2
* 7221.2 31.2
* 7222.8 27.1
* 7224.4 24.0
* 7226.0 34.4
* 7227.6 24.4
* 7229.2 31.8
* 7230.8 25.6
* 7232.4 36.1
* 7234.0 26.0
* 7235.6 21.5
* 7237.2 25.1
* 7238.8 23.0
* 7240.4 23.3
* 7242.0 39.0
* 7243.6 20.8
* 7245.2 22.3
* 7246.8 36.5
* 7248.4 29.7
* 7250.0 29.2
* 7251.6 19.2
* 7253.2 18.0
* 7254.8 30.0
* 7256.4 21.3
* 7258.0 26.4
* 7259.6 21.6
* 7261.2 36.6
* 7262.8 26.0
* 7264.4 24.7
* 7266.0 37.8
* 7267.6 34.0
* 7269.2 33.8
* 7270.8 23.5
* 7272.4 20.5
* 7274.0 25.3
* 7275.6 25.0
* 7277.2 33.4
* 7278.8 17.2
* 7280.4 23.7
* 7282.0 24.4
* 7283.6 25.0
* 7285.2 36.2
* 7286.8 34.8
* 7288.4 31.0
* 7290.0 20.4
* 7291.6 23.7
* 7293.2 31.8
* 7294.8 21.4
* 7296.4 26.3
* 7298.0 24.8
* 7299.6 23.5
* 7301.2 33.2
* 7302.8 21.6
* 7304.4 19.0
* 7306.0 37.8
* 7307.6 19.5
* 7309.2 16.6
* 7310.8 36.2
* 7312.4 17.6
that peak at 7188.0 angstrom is [S II] 6716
